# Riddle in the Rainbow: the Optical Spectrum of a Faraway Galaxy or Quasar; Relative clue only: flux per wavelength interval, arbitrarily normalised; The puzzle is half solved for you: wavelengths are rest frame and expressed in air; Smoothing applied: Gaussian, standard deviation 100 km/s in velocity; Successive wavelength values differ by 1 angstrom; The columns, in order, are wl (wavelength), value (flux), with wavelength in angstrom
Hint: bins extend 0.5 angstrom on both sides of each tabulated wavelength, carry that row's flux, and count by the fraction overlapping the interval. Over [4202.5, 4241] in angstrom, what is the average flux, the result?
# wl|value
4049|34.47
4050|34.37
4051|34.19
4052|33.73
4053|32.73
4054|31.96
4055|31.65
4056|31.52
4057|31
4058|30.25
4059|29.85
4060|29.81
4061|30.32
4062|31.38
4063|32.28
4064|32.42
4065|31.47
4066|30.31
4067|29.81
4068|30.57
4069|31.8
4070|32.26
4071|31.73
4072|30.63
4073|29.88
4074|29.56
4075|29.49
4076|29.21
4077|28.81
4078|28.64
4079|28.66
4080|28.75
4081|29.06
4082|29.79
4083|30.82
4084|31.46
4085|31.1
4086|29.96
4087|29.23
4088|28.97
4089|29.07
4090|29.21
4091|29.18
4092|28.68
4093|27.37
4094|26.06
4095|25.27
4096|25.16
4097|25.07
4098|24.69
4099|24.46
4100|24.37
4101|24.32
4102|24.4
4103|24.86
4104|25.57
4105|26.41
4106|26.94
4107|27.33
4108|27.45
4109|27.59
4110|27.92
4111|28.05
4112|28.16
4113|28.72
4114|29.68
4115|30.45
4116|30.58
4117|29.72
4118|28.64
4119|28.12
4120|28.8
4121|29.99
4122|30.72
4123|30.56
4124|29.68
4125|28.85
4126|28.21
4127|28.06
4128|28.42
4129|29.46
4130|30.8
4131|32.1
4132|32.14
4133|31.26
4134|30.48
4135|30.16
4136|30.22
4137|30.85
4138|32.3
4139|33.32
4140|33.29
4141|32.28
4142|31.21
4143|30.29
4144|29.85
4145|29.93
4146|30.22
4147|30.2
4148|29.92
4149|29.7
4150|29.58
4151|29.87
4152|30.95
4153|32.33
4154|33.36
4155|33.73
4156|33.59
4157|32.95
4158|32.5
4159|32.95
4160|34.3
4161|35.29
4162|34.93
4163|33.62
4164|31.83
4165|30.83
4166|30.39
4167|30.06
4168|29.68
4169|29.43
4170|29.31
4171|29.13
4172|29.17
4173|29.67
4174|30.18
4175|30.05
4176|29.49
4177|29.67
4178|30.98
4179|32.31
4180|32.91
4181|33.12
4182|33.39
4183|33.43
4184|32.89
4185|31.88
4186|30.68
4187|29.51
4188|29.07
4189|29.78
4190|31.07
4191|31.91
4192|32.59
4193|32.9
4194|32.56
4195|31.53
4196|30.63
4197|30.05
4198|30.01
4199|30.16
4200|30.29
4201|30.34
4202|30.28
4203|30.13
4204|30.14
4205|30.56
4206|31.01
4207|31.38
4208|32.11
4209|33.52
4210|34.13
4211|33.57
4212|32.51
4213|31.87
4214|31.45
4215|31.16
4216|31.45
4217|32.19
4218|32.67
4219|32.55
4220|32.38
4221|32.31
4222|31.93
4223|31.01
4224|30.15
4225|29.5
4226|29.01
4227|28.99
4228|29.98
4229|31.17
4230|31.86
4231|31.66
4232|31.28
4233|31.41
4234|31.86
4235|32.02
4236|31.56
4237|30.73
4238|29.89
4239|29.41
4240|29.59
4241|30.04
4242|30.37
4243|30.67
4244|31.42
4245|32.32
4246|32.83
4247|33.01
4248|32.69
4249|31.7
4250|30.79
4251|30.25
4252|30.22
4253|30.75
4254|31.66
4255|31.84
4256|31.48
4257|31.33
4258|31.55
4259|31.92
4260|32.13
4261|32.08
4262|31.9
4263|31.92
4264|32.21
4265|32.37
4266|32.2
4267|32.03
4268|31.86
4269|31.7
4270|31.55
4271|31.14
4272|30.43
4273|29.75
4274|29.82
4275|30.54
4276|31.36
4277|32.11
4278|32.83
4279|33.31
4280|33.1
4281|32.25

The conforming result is 31.3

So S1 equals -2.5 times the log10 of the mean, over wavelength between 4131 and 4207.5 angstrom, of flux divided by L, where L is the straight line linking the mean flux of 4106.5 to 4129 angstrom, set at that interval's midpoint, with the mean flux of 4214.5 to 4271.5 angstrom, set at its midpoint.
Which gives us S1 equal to -0.05 mag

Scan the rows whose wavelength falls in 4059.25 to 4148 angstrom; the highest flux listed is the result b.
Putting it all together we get 33.32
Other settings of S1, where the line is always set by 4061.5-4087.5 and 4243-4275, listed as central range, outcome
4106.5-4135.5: 0.046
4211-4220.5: -0.029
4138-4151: -0.001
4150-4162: -0.067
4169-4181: 0.023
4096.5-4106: 0.216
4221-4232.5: 0.023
